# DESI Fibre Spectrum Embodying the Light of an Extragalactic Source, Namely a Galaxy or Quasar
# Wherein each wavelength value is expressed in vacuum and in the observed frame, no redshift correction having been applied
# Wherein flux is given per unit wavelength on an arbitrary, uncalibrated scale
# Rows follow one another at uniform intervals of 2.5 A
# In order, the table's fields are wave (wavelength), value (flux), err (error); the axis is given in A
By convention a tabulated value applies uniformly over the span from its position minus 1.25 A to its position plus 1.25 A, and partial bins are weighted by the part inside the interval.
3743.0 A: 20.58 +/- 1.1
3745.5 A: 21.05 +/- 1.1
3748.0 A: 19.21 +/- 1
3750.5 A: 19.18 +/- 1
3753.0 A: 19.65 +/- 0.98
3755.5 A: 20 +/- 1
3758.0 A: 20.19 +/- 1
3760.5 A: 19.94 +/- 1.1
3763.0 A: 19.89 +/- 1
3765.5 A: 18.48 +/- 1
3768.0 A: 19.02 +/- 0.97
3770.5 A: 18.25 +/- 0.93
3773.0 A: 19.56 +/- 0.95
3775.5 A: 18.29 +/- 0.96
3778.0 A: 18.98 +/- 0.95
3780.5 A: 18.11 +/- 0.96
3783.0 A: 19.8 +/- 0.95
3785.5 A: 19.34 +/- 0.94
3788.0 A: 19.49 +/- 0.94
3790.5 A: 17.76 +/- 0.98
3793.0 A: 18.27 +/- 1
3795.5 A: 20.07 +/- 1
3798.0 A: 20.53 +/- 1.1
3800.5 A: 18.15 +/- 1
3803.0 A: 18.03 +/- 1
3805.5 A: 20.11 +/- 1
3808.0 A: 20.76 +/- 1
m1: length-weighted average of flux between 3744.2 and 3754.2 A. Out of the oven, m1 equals 19.8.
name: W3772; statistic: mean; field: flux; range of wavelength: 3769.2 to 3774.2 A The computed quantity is 18.9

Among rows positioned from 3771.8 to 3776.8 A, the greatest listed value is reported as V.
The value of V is 19.56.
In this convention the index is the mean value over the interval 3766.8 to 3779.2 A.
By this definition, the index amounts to 18.8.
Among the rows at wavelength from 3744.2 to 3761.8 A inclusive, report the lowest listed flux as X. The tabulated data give 19.18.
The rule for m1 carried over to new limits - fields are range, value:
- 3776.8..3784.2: 19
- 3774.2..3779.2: 18.6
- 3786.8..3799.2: 19.2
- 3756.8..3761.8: 20.1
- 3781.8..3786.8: 19.6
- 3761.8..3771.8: 18.9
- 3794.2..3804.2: 19.2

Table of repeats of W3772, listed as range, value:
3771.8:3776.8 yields 18.9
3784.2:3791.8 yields 18.9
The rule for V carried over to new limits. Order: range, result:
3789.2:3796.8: 20.07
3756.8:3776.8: 20.19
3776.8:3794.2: 19.8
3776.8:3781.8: 18.98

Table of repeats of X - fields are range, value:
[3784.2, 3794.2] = 17.76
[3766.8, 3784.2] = 18.11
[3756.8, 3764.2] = 19.89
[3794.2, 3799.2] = 20.07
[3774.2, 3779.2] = 18.29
